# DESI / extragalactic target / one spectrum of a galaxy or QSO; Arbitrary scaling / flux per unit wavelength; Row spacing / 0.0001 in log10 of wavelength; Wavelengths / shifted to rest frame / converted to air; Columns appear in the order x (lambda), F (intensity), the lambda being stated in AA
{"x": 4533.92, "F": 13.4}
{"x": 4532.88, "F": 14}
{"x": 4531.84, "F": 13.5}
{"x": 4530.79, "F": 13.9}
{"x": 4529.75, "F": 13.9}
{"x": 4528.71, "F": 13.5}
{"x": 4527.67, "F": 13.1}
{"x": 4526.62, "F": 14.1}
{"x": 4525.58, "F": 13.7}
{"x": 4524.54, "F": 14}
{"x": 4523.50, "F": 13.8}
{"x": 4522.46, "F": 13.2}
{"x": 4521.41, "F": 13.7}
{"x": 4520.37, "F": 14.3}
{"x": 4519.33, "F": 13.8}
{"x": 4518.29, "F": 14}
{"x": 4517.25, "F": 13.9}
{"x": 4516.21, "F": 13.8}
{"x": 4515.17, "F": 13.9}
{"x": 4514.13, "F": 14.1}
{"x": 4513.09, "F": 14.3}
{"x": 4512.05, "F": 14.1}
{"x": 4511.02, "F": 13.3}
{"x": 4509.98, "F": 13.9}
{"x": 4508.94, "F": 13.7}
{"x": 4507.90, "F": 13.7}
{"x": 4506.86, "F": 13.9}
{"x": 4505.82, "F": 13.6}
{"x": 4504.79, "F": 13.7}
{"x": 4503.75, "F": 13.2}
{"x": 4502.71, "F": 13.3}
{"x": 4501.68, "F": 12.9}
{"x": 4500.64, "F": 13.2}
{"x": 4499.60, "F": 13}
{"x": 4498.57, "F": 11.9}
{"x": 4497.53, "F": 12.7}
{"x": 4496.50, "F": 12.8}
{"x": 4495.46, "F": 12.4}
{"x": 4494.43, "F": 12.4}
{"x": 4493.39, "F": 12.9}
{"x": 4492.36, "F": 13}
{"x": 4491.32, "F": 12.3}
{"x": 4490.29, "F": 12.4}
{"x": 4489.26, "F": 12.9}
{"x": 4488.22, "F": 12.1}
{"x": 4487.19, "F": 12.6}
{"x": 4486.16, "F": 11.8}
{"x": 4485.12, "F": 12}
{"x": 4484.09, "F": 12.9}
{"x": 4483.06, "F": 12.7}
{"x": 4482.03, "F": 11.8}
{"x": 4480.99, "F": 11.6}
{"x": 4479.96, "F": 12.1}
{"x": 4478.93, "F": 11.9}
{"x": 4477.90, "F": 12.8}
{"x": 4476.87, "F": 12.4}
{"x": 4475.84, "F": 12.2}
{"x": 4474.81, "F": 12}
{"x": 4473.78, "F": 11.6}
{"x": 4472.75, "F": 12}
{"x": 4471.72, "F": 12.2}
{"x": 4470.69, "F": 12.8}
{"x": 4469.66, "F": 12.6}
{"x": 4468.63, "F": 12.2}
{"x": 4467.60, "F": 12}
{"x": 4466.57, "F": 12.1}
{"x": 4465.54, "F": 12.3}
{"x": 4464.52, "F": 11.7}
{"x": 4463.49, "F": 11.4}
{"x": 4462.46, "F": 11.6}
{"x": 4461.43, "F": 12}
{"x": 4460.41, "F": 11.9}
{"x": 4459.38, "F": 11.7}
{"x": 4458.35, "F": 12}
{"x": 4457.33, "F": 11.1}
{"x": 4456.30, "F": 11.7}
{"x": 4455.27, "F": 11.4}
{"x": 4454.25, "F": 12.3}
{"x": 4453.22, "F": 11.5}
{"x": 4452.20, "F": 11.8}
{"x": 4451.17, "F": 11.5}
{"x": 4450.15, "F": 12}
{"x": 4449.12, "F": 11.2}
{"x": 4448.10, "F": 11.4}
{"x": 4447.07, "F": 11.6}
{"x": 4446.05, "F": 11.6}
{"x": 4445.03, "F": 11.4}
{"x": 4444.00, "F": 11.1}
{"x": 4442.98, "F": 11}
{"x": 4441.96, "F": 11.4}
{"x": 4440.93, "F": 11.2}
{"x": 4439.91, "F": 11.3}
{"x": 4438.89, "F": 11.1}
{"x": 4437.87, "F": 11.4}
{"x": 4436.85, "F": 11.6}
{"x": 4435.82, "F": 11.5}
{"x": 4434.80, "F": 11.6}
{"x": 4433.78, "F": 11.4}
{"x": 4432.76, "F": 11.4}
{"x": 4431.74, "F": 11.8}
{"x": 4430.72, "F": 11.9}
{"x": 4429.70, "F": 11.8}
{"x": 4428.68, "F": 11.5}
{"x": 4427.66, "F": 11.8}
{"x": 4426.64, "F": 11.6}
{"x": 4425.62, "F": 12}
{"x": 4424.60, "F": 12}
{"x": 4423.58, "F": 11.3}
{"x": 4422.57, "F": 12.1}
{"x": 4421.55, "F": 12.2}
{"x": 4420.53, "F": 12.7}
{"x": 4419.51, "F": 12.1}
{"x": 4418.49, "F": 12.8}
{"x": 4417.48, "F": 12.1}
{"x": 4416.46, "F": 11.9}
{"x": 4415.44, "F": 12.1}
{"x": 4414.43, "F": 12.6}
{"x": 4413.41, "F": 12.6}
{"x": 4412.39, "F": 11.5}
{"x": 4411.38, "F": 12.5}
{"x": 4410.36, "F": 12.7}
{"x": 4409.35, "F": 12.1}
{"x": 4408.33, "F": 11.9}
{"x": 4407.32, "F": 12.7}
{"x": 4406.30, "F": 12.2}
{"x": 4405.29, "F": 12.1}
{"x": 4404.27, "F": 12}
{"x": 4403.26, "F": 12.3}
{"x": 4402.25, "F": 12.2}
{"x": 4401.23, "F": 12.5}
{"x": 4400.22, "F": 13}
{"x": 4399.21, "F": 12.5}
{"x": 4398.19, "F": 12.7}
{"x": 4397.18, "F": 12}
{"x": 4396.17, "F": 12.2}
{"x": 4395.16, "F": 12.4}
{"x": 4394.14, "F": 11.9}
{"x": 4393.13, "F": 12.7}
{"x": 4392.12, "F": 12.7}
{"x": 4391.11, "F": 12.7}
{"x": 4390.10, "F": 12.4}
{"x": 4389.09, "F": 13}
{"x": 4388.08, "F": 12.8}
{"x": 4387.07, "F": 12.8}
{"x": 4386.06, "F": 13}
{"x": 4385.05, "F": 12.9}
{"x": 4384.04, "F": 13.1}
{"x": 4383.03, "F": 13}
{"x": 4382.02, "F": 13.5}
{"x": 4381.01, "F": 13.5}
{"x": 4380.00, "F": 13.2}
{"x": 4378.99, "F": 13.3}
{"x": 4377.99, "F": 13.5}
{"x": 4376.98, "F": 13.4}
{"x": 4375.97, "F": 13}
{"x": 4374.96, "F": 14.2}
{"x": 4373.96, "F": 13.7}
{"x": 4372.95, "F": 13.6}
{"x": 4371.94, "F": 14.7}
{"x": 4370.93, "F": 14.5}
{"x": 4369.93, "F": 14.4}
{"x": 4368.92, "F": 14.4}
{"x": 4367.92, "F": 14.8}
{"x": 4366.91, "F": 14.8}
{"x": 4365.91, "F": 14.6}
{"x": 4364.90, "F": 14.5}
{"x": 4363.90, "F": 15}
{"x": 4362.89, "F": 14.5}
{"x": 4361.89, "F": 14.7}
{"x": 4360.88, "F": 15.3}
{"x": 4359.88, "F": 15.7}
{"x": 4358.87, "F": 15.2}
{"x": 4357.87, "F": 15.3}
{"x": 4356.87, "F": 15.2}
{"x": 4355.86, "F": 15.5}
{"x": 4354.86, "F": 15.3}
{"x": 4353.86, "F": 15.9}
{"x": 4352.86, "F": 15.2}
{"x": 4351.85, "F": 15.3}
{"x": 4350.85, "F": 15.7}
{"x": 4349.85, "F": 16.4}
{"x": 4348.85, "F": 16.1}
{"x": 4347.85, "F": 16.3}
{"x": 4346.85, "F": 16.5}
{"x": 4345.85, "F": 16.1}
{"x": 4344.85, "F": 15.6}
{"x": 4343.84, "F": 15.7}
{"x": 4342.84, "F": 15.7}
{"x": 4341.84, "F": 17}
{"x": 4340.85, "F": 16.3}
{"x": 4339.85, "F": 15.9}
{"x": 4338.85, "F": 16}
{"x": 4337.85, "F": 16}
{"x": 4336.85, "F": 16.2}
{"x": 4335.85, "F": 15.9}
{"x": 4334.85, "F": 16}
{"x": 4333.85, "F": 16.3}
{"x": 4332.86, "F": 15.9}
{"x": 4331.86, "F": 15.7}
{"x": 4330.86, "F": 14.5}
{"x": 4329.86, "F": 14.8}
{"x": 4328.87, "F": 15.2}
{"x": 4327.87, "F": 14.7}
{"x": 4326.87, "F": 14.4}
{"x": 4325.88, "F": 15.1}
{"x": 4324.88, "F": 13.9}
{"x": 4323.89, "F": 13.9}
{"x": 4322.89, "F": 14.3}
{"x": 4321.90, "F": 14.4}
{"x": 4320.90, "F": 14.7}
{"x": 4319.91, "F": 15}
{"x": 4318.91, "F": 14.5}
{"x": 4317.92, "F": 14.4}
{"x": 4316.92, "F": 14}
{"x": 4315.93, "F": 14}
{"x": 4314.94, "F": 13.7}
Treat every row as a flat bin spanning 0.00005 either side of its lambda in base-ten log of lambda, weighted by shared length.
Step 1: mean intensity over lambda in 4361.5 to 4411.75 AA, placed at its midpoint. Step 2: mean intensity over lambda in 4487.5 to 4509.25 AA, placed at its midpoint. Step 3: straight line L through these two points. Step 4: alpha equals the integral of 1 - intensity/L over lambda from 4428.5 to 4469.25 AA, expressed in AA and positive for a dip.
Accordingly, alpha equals 4.47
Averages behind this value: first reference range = 13.2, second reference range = 12.9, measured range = 11.6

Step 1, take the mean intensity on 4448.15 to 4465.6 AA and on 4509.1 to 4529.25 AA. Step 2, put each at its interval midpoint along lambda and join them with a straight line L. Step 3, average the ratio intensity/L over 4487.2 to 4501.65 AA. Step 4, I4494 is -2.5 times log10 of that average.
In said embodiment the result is 0.03 mag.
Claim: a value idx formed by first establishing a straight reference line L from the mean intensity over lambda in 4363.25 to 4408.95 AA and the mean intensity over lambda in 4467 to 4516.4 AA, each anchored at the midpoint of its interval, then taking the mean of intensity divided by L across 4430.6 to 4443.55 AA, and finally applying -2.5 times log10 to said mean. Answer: 0.14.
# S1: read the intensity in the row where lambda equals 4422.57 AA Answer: 12.1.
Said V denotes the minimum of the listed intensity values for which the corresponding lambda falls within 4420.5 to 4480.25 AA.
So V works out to 11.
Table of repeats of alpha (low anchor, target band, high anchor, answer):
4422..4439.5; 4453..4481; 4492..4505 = 0.7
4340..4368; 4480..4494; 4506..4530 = 1.7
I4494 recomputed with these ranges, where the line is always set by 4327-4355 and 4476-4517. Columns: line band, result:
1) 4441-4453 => 0.206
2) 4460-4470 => 0.131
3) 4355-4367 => 0.027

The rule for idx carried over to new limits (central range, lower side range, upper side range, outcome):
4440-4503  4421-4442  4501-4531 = 0.05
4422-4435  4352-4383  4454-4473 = 0.10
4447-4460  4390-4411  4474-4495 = 0.07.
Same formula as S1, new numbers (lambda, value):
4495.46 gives 12.4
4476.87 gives 12.4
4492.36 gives 13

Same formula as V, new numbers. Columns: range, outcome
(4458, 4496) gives 11.4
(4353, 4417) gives 11.5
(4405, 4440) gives 11.1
